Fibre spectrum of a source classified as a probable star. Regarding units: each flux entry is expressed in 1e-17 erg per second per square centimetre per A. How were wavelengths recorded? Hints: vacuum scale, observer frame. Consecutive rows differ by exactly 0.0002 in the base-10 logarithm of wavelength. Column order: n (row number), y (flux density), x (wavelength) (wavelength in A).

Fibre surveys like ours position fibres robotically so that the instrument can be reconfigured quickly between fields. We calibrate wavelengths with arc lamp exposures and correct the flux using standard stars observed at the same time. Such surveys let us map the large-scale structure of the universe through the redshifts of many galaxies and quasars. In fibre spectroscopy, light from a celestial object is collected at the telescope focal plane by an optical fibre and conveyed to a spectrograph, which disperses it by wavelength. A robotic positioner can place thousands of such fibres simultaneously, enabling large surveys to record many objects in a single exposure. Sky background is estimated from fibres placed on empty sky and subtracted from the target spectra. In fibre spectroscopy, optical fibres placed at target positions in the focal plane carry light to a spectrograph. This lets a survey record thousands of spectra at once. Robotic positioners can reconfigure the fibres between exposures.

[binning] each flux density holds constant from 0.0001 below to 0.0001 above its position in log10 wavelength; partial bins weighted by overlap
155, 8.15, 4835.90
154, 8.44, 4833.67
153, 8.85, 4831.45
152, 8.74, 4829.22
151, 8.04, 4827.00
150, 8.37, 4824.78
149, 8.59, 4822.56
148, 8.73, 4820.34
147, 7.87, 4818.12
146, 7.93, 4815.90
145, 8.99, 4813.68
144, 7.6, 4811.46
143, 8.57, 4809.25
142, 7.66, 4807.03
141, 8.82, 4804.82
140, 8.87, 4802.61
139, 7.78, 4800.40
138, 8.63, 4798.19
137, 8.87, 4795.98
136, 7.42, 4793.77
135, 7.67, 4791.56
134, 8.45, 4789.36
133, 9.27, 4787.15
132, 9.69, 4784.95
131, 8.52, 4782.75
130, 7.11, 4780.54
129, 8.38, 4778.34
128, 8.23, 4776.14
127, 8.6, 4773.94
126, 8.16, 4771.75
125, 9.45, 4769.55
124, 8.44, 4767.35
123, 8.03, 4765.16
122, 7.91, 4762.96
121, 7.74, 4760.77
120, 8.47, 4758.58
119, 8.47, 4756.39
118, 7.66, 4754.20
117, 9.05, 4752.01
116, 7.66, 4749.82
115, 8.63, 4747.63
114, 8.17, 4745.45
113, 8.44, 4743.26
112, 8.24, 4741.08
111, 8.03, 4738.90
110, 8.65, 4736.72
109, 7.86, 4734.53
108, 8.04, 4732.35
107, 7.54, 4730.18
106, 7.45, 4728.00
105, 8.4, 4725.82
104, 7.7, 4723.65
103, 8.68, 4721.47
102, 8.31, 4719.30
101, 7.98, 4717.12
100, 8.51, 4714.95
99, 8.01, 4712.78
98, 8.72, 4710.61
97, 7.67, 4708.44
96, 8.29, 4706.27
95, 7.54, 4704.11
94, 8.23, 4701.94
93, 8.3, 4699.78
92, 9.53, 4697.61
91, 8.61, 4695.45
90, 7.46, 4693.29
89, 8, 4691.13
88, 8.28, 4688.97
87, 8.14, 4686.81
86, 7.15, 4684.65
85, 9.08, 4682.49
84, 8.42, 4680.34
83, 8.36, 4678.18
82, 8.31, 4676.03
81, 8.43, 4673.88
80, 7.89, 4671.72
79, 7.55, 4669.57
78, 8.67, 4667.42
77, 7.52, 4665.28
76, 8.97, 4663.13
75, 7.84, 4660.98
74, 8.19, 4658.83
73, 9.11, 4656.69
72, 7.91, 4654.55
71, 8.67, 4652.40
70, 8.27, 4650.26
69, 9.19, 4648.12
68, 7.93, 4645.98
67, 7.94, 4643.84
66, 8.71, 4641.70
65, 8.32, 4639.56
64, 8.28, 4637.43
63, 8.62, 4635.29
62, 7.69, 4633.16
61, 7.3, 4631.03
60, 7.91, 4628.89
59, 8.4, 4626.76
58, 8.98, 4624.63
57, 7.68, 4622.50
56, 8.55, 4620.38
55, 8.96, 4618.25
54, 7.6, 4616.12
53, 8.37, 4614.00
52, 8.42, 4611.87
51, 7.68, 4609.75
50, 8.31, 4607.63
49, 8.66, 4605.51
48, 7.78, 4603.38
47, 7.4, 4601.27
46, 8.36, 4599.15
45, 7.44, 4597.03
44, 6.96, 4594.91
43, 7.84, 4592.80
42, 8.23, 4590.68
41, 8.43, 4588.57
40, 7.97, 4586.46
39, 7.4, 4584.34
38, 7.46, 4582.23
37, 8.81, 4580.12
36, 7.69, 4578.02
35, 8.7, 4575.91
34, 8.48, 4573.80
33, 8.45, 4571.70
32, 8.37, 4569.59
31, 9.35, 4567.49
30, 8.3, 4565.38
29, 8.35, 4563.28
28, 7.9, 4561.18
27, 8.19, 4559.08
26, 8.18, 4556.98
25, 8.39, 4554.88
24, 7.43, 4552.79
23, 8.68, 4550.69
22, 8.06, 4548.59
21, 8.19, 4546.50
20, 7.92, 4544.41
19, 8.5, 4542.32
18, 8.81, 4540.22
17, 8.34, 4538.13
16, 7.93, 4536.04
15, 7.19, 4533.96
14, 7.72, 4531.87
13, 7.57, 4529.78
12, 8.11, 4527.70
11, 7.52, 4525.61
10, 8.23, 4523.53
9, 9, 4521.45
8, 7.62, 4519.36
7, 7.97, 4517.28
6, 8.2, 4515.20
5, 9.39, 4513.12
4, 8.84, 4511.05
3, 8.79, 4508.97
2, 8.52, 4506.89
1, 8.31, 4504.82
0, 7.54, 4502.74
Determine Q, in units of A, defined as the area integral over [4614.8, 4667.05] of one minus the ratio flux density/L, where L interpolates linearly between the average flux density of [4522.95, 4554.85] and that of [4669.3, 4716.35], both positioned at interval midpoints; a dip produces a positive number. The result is -0.83 A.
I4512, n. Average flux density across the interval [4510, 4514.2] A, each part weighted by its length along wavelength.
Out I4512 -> 9.11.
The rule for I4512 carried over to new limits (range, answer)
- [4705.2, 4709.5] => 7.98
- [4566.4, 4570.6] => 8.85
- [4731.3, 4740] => 8.14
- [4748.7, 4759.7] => 8.26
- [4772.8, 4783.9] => 8.18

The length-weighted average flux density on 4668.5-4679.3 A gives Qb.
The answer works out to 8.11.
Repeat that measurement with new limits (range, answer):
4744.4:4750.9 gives 8.16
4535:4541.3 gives 8.35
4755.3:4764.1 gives 8.15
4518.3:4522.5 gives 8.3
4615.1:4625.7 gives 8.36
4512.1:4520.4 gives 8.29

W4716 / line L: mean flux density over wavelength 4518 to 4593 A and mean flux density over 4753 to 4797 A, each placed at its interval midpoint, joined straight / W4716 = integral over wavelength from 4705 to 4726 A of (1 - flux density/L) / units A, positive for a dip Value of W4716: 0.17 A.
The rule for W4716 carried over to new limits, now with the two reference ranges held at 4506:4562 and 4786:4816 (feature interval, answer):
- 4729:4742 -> 0.39 A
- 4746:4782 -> 0.29 A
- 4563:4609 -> 0.58 A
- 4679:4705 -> 0.14 A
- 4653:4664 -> -0.19 A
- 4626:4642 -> 0.24 A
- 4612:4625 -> -0.14 A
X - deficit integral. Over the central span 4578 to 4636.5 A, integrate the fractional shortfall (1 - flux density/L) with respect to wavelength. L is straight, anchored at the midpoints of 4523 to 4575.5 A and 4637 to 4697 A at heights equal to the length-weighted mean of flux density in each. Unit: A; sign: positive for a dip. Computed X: 1.3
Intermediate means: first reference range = 8.17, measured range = 8.04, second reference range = 8.27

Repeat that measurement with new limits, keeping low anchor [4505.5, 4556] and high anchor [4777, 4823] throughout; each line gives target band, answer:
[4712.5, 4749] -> 0.7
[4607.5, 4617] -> 0.2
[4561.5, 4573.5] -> -0.4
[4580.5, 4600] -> 1.0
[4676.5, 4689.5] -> 0.1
